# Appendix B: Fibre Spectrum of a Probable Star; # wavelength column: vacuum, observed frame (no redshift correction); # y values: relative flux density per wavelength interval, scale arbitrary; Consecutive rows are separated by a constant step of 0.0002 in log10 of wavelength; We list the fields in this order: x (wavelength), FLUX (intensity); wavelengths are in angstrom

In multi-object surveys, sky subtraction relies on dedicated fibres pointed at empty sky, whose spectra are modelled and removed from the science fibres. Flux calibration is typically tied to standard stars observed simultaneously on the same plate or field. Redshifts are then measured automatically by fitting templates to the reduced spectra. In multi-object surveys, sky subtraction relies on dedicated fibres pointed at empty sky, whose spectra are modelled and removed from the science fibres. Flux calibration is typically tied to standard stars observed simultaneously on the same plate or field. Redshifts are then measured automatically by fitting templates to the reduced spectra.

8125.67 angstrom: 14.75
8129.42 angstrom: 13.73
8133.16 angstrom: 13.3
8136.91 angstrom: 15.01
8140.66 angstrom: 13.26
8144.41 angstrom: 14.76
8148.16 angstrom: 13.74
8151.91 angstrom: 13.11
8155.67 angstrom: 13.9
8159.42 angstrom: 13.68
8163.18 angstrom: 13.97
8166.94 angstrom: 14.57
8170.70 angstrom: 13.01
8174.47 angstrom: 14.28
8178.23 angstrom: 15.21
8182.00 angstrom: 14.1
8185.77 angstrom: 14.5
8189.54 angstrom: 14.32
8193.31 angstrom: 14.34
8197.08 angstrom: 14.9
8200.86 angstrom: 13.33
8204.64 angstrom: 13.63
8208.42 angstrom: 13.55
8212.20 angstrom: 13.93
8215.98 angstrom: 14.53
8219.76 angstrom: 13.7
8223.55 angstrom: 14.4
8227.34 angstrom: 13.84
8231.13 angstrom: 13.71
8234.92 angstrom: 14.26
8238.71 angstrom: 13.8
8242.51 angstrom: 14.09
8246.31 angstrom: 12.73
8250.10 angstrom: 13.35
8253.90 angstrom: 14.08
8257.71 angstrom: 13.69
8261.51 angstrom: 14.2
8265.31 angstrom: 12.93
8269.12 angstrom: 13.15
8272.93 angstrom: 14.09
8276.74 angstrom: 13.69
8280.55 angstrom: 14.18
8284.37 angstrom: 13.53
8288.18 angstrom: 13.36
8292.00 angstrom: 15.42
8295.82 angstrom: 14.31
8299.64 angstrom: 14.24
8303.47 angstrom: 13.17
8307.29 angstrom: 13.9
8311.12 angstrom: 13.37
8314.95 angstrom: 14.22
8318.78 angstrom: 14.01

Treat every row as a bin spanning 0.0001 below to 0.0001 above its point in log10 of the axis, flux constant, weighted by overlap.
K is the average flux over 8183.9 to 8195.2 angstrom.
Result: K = 14.4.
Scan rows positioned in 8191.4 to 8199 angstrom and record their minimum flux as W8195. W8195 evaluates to 14.34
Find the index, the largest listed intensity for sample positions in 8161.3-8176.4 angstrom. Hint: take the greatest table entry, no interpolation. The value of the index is 14.57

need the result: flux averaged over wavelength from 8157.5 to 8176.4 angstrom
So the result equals 13.9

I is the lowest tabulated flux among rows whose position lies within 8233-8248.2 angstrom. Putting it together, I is 12.73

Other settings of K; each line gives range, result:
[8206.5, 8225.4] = 14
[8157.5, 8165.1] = 13.8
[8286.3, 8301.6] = 14.3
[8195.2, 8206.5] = 13.9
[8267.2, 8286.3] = 13.7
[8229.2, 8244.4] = 14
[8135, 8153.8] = 14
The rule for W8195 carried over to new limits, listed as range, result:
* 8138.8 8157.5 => 13.11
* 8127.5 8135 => 13.3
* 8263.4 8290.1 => 12.93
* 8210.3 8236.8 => 13.7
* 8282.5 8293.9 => 13.36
